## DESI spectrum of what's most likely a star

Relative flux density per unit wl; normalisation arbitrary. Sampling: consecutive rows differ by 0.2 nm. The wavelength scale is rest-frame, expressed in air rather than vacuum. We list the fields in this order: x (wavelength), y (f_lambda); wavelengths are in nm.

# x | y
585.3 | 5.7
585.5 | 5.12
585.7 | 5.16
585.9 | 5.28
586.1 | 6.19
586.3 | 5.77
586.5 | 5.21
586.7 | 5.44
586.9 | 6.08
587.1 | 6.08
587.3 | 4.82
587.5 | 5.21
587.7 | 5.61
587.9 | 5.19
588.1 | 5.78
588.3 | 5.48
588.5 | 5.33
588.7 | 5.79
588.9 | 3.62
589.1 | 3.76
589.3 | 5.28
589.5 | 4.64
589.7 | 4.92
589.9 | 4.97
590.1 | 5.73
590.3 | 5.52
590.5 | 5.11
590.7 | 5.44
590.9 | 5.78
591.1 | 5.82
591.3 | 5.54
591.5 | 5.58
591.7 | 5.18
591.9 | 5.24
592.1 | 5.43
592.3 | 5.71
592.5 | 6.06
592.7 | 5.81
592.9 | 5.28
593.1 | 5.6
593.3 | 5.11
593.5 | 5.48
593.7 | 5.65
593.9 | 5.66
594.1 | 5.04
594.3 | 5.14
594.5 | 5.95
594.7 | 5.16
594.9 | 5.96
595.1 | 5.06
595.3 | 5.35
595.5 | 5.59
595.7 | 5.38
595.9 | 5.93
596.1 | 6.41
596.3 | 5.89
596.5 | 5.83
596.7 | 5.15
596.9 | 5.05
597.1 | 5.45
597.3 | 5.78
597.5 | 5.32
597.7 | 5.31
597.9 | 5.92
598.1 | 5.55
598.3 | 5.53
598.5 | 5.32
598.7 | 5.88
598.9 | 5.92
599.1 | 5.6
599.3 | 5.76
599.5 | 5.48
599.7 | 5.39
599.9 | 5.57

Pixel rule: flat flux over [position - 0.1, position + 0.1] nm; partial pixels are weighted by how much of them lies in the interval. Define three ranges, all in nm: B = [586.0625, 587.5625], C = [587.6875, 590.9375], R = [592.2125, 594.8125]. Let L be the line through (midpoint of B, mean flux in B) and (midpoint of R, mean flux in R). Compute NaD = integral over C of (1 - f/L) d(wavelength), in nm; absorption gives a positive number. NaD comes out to 0.24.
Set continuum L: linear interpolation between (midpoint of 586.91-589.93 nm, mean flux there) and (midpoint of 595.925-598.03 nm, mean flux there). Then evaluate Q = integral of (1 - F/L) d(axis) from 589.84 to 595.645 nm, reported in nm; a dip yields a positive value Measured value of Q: -0.115 nm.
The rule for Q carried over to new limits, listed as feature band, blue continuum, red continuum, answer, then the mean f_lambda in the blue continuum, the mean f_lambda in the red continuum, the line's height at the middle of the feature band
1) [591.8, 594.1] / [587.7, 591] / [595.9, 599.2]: -0.07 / 5.16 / 5.63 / 5.37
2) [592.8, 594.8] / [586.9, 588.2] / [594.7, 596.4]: 0.08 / 5.5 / 5.66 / 5.63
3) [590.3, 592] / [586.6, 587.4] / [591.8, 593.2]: 0.04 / 5.61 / 5.59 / 5.59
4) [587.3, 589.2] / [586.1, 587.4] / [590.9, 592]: 0.17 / 5.61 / 5.5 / 5.58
